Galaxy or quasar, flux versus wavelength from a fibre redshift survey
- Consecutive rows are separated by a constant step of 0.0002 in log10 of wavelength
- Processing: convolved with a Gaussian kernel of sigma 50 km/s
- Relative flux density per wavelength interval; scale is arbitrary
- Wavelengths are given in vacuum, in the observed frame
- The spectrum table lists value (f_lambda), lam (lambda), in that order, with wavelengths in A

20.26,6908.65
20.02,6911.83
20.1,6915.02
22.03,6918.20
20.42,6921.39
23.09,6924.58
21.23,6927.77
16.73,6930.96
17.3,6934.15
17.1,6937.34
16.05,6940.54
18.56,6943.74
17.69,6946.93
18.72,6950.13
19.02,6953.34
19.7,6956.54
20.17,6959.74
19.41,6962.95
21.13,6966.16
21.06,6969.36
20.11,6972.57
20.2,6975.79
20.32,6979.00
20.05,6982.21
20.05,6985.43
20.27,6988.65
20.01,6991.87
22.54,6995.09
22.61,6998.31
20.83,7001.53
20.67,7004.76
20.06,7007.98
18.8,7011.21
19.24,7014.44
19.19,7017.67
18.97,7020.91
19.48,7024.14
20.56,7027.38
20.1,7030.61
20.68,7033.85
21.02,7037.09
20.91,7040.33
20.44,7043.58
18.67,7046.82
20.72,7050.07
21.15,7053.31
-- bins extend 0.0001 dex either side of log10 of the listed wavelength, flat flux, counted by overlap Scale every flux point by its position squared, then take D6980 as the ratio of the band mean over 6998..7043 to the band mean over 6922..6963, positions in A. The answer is 1.09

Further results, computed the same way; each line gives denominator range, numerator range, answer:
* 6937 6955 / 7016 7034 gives 1.13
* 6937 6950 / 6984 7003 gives 1.22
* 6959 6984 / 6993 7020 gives 1.02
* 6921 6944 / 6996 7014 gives 1.12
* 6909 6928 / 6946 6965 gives 0.92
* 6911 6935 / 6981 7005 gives 1.06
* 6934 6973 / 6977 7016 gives 1.09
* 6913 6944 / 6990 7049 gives 1.08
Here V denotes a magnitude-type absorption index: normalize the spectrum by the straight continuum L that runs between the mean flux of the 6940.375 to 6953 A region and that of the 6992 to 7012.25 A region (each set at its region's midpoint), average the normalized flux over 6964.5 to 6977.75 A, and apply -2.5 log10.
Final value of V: -0.070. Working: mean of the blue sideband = 18.1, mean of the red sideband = 20.9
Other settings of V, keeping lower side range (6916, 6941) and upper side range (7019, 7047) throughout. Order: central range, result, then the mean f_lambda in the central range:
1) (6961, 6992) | -0.03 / 20.3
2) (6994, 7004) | -0.10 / 21.9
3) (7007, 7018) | 0.04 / 19.3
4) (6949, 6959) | 0.02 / 19.3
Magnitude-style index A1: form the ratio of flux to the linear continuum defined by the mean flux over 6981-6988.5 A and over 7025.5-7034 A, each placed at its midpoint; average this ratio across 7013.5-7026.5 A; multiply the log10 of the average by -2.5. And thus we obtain 0.06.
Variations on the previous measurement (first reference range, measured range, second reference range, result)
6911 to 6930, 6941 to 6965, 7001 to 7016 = 0.09 mag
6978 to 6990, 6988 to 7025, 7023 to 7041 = 0.00 mag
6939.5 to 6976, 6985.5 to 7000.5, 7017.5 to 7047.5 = -0.08 mag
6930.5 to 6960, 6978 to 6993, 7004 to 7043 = -0.06 mag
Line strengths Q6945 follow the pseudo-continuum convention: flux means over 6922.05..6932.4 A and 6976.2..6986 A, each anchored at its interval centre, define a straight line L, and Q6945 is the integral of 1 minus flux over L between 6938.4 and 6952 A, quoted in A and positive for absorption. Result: 1.7 A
